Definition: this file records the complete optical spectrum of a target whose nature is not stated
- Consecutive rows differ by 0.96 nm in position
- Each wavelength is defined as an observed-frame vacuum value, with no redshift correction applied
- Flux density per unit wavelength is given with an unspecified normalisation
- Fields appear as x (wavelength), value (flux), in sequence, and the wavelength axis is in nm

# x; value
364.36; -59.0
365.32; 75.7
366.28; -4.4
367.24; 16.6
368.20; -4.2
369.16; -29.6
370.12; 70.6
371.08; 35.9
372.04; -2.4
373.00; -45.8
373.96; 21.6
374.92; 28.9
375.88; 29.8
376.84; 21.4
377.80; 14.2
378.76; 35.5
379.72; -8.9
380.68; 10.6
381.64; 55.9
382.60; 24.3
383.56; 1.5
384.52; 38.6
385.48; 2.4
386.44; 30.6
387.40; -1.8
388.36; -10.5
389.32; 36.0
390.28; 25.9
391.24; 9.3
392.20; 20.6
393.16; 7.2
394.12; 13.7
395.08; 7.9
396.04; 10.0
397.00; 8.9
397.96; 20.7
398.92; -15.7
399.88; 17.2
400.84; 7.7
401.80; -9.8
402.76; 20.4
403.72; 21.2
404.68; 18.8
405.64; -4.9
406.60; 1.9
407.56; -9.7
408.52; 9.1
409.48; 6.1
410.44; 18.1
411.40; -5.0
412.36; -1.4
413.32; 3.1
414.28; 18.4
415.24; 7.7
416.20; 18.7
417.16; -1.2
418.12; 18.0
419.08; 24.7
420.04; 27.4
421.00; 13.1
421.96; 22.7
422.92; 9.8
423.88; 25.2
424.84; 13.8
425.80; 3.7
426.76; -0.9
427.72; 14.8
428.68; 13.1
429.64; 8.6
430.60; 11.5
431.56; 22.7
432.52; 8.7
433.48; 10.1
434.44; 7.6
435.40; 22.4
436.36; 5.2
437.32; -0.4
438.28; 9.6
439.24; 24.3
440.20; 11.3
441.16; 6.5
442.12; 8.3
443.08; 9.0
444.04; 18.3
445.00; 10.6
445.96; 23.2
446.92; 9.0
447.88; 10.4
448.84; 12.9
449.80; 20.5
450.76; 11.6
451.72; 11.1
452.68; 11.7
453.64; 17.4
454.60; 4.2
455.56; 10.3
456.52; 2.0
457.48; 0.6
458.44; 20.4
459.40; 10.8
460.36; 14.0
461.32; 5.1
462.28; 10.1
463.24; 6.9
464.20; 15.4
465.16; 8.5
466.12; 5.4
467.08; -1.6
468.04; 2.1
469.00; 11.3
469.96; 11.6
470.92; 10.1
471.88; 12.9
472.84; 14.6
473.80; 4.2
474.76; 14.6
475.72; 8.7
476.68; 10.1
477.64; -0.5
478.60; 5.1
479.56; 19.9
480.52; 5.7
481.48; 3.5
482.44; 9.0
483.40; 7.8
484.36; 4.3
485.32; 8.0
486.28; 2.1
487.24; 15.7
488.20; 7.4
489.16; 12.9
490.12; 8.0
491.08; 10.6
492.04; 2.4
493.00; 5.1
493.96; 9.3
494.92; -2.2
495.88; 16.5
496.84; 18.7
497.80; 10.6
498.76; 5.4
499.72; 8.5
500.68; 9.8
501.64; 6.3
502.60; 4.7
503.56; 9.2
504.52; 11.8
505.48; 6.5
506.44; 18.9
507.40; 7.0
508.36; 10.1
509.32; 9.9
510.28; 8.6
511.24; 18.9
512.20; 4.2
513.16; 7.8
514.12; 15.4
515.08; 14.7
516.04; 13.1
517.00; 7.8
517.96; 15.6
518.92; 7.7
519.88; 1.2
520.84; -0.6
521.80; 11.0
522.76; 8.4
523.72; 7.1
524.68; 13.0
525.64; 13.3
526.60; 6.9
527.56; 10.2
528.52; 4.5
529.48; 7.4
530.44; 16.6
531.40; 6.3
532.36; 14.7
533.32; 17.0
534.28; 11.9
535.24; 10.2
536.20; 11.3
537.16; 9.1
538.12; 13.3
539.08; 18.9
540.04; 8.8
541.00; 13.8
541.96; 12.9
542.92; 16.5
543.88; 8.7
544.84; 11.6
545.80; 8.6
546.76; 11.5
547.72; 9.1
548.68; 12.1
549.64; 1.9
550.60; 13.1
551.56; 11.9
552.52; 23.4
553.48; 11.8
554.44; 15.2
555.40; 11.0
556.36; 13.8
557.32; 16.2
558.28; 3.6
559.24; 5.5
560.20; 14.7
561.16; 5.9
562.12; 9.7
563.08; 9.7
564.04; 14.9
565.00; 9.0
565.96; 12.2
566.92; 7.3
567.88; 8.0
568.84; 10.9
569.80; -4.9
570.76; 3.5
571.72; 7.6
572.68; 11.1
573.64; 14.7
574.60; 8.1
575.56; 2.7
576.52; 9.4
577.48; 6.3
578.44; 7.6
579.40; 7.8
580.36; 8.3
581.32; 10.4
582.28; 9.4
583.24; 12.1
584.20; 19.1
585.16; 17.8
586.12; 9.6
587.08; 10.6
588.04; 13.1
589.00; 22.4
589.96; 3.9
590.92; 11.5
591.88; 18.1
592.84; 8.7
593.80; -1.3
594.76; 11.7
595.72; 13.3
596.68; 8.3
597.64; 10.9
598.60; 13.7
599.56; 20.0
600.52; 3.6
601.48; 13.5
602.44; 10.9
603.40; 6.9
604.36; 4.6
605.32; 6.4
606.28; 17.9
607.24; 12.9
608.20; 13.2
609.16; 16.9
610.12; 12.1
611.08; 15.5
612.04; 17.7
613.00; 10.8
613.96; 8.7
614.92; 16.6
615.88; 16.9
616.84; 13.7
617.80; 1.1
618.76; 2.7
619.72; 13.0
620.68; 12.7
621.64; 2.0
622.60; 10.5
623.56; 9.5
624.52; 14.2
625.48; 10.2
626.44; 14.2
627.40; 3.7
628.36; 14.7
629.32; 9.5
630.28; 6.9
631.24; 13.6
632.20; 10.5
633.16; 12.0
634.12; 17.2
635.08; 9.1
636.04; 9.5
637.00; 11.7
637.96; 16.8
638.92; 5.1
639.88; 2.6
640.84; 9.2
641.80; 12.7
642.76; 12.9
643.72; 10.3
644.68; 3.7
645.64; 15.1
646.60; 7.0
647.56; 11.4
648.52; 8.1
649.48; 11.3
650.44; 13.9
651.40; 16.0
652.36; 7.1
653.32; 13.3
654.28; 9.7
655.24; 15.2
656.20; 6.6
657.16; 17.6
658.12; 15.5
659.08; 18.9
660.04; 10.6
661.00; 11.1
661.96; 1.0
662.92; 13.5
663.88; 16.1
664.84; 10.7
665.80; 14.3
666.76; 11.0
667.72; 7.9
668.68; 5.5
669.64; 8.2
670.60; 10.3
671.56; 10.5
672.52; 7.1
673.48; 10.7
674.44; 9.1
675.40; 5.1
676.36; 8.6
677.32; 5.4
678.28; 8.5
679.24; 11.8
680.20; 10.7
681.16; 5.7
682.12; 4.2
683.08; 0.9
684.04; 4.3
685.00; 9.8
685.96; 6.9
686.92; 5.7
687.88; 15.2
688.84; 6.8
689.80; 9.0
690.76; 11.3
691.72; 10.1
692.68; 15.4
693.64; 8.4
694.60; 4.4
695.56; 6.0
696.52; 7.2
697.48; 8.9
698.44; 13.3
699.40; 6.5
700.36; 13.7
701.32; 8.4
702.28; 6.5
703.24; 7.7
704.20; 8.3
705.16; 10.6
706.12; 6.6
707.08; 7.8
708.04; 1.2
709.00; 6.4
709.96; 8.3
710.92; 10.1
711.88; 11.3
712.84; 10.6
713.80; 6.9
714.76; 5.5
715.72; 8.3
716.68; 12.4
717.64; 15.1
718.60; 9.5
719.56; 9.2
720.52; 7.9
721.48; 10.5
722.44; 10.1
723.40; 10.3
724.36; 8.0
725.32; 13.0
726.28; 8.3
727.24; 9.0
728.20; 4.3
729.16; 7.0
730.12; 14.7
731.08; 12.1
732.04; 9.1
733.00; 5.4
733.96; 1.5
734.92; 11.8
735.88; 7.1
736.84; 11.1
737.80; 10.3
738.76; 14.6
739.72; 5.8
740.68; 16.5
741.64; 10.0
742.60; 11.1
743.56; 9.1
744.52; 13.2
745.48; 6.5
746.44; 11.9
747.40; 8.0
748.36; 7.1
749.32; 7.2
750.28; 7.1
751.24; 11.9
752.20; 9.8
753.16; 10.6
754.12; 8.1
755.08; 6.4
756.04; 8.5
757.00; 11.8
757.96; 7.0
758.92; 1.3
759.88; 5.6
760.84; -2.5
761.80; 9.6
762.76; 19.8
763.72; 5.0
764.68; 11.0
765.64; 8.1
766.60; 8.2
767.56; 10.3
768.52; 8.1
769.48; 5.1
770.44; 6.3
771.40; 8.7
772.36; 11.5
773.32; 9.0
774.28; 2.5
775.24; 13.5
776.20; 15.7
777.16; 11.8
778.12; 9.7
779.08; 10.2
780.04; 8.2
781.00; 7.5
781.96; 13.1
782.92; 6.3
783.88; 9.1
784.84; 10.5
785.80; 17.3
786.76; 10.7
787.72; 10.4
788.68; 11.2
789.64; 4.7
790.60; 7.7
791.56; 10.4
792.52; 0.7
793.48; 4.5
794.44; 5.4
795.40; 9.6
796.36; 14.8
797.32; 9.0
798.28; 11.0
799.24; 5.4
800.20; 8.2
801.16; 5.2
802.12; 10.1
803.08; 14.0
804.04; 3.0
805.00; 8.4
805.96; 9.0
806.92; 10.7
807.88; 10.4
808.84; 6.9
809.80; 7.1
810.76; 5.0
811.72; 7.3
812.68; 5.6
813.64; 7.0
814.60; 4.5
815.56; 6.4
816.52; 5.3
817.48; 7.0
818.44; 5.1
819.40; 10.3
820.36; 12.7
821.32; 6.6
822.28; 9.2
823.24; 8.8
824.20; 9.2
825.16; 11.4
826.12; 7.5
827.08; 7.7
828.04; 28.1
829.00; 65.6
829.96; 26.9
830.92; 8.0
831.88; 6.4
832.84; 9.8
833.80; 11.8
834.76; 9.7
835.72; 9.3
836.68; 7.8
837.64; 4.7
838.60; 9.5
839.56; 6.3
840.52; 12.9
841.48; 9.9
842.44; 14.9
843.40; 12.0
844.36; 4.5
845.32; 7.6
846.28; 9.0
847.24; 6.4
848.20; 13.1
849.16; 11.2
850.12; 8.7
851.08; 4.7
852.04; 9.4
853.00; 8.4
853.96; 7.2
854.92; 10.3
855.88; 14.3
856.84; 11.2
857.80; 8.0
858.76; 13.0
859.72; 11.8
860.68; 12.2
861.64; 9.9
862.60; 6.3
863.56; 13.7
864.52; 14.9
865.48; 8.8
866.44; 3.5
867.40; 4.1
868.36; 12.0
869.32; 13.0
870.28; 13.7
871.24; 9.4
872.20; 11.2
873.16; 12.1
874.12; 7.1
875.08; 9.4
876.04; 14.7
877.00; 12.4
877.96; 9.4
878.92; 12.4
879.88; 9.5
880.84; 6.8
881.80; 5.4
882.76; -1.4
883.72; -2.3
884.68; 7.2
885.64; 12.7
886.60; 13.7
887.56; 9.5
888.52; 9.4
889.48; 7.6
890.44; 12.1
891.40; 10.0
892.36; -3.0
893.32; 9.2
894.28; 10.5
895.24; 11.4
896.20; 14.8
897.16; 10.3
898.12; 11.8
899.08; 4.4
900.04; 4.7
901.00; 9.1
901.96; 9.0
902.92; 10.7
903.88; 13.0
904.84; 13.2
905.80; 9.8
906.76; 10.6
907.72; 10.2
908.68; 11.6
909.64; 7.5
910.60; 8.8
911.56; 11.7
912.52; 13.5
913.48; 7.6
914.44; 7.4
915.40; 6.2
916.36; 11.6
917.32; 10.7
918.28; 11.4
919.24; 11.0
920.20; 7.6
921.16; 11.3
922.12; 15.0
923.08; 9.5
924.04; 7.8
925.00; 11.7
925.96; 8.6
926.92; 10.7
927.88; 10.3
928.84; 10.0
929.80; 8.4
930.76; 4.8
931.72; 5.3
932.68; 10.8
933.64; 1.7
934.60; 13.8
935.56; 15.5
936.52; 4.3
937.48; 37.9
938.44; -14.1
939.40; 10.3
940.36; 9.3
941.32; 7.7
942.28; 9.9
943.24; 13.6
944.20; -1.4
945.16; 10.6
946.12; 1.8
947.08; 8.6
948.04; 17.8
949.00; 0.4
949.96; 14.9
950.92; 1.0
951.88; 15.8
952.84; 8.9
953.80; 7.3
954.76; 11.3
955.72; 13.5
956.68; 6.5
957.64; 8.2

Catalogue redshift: 1.22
